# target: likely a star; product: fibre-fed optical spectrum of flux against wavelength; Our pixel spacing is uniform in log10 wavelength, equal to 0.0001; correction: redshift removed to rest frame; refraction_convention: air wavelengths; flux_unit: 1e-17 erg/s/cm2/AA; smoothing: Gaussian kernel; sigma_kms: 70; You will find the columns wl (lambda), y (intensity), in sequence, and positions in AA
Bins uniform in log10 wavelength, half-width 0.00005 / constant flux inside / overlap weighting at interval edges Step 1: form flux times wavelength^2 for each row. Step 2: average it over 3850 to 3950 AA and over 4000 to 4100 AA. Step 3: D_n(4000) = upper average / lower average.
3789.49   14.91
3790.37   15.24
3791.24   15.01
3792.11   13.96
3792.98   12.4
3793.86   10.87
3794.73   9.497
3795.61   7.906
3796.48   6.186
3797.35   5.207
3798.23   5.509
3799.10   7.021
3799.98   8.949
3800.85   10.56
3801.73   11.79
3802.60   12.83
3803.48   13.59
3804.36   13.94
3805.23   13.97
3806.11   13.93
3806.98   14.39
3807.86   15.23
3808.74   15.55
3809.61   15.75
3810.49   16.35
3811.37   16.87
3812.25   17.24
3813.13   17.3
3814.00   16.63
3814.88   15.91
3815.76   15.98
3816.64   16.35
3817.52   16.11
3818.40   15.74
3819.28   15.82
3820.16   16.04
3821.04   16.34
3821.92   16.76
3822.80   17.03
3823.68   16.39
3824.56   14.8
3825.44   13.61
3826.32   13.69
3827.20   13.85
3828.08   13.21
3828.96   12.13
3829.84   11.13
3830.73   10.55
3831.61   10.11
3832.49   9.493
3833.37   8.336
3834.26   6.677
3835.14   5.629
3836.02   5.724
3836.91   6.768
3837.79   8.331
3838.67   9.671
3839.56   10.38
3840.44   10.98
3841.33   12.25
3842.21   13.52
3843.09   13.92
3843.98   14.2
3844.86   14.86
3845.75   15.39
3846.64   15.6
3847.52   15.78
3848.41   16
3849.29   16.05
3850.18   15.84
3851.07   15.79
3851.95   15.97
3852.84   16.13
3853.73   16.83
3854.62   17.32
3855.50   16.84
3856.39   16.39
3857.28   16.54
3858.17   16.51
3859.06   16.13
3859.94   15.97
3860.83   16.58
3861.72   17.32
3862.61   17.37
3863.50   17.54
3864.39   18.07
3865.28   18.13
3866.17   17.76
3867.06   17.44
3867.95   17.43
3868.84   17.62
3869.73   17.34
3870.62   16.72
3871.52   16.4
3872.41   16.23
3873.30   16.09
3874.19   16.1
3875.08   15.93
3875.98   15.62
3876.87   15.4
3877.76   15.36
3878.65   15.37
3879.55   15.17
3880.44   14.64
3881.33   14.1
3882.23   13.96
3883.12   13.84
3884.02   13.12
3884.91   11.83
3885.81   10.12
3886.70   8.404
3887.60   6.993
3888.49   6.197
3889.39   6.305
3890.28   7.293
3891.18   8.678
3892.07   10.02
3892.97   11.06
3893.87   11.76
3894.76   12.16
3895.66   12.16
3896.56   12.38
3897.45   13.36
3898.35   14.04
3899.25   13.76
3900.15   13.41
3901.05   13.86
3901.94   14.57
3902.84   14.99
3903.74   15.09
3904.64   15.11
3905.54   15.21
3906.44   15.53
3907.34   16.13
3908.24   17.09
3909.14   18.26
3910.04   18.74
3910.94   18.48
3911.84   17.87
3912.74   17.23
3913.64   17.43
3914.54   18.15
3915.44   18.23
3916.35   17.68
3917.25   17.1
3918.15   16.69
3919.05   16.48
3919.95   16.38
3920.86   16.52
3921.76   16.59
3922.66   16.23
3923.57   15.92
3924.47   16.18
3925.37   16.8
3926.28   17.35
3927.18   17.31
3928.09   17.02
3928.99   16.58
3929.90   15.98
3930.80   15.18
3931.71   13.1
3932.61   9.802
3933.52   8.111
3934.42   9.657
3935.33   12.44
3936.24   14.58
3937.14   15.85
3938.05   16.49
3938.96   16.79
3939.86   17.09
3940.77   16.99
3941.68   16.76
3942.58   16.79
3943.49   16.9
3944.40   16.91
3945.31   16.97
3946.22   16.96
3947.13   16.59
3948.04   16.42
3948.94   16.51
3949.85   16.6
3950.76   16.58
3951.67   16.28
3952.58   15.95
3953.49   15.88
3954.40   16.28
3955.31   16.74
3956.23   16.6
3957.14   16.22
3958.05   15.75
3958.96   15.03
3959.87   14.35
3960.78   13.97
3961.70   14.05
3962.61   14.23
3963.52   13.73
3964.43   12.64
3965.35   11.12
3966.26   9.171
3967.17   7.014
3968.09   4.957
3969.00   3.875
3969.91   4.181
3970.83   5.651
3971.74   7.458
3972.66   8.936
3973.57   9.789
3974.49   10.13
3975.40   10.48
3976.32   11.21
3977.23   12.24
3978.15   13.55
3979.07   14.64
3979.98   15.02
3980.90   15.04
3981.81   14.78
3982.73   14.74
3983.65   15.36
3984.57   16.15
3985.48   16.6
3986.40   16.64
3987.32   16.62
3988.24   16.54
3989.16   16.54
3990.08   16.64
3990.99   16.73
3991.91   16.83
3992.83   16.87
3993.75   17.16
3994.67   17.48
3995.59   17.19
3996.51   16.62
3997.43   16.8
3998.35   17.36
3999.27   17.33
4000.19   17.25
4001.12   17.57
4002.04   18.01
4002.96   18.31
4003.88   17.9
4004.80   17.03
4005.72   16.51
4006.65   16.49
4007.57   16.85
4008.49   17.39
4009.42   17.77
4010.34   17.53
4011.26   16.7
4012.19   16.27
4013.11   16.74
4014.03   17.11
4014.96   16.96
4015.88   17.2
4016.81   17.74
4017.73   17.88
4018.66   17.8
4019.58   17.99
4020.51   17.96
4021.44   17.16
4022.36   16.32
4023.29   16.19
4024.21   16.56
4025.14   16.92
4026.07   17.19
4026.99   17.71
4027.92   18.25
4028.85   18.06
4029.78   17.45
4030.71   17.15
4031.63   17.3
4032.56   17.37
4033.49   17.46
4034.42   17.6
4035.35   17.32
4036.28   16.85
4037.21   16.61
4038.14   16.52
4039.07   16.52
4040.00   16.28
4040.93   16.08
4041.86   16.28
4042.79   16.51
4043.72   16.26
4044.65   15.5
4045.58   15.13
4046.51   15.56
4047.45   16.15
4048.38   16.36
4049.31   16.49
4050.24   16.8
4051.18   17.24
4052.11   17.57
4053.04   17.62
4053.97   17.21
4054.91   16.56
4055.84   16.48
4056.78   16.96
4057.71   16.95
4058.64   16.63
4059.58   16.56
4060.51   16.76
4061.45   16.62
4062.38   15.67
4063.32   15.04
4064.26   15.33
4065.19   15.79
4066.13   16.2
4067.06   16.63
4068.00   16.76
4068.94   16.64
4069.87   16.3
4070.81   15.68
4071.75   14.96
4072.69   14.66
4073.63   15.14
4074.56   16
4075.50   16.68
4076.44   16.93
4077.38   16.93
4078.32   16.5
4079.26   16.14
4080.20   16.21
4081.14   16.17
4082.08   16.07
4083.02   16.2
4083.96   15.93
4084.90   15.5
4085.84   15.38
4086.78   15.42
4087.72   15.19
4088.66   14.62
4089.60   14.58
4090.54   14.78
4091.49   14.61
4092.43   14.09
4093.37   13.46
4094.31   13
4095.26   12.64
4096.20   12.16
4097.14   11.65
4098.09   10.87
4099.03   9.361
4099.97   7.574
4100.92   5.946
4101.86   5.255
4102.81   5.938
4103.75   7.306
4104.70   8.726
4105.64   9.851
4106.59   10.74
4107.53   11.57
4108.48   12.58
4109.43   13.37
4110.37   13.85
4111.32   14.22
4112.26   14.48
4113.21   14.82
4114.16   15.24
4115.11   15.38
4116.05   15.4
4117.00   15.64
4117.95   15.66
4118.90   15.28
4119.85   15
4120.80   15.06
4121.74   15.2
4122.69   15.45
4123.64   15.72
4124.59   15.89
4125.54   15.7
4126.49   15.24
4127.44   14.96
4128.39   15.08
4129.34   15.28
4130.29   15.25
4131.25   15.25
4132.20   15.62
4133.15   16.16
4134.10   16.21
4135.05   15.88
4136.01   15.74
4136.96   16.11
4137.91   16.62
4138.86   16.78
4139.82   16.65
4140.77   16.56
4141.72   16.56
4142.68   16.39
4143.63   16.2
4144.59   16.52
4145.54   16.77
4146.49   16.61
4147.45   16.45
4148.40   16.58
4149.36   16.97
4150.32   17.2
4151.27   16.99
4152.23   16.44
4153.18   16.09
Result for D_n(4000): 1.1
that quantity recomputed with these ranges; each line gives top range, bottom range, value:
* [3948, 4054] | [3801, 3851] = 1.25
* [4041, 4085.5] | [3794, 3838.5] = 1.47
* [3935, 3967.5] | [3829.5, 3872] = 1.13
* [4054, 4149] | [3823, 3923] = 1.16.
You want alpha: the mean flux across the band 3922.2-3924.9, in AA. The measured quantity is 16.1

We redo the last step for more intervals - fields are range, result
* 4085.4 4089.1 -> 15.2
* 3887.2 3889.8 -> 6.49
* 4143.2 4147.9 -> 16.5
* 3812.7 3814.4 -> 17.1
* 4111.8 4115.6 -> 15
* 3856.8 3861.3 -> 16.4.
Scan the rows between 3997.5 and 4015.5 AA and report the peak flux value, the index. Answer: 18.31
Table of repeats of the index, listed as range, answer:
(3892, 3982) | 18.74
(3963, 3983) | 15.04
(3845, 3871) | 18.13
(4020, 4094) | 18.25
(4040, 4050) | 16.51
